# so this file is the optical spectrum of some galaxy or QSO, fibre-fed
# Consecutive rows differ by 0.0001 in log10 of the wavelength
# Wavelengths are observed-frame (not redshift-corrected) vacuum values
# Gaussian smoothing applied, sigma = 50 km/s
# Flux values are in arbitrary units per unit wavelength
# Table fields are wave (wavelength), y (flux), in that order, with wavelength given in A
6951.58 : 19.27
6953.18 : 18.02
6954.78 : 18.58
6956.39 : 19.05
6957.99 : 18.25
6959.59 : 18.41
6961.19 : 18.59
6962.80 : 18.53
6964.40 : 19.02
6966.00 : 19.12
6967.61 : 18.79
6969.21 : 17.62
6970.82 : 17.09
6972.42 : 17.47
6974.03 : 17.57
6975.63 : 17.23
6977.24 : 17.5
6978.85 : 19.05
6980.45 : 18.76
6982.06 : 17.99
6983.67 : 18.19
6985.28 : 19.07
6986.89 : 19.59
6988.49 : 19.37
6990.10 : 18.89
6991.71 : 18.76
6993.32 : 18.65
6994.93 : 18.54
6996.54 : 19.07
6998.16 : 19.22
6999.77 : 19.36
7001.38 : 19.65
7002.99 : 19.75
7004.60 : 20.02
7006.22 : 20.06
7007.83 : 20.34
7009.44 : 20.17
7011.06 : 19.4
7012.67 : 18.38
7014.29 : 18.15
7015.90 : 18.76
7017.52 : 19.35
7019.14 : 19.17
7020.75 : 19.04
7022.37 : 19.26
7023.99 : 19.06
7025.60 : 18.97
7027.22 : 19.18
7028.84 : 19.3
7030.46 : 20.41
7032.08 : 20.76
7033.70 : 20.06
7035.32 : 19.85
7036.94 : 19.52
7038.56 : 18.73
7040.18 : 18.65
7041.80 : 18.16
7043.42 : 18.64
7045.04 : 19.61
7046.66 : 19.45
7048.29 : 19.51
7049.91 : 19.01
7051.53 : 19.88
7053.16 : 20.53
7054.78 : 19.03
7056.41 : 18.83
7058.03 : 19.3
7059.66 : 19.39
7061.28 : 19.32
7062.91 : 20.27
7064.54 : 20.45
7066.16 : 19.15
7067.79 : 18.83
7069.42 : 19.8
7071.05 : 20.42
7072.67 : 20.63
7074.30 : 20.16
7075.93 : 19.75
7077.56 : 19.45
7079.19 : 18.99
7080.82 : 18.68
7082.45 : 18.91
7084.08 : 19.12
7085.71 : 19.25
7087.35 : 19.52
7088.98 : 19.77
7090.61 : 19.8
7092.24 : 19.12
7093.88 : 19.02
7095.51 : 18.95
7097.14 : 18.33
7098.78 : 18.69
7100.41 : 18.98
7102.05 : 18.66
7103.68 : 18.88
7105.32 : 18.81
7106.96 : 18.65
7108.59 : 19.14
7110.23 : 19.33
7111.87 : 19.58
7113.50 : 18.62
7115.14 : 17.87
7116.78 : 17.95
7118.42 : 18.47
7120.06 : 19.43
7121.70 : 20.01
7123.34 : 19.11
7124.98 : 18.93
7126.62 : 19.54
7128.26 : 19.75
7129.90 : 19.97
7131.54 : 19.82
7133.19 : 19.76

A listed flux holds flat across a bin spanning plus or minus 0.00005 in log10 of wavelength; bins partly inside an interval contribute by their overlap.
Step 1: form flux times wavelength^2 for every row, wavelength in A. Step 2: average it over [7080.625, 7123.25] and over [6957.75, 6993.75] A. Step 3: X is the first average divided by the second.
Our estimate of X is 1.07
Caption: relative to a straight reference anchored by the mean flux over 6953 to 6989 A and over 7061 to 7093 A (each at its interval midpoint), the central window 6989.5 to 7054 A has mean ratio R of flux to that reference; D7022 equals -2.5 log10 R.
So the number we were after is -0.02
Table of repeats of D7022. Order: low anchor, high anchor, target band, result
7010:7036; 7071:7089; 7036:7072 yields 0.001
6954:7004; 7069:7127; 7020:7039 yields -0.038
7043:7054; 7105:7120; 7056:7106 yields -0.011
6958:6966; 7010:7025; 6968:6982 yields 0.054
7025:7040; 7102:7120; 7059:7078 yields -0.033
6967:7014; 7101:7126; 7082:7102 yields -0.013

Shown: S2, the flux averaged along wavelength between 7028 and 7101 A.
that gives 19.4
